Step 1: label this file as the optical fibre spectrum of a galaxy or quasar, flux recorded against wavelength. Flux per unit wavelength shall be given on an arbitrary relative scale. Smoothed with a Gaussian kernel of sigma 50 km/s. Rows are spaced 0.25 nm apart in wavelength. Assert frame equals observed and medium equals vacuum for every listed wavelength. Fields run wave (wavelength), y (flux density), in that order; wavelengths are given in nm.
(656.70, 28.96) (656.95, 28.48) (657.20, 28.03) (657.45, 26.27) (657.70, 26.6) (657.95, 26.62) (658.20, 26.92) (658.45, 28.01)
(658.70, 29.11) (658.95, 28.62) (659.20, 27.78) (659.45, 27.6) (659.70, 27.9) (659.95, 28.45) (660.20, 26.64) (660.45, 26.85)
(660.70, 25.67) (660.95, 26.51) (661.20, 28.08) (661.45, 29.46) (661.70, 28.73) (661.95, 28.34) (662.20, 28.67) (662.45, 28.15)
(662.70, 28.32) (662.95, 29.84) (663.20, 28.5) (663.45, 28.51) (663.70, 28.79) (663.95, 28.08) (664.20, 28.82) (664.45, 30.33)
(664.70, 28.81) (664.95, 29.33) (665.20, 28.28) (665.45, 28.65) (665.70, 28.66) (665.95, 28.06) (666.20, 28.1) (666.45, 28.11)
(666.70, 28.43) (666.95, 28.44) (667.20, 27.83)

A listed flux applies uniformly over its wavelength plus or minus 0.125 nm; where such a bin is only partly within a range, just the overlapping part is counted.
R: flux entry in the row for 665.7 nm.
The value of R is 28.66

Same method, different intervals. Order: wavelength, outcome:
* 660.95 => 26.51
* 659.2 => 27.78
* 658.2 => 26.92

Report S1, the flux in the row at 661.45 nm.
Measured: 29.46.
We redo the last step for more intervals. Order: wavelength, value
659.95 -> 28.45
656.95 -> 28.48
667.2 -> 27.83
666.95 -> 28.44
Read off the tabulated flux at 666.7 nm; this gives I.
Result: 28.43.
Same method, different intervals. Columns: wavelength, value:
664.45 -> 30.33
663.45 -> 28.51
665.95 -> 28.06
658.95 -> 28.62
